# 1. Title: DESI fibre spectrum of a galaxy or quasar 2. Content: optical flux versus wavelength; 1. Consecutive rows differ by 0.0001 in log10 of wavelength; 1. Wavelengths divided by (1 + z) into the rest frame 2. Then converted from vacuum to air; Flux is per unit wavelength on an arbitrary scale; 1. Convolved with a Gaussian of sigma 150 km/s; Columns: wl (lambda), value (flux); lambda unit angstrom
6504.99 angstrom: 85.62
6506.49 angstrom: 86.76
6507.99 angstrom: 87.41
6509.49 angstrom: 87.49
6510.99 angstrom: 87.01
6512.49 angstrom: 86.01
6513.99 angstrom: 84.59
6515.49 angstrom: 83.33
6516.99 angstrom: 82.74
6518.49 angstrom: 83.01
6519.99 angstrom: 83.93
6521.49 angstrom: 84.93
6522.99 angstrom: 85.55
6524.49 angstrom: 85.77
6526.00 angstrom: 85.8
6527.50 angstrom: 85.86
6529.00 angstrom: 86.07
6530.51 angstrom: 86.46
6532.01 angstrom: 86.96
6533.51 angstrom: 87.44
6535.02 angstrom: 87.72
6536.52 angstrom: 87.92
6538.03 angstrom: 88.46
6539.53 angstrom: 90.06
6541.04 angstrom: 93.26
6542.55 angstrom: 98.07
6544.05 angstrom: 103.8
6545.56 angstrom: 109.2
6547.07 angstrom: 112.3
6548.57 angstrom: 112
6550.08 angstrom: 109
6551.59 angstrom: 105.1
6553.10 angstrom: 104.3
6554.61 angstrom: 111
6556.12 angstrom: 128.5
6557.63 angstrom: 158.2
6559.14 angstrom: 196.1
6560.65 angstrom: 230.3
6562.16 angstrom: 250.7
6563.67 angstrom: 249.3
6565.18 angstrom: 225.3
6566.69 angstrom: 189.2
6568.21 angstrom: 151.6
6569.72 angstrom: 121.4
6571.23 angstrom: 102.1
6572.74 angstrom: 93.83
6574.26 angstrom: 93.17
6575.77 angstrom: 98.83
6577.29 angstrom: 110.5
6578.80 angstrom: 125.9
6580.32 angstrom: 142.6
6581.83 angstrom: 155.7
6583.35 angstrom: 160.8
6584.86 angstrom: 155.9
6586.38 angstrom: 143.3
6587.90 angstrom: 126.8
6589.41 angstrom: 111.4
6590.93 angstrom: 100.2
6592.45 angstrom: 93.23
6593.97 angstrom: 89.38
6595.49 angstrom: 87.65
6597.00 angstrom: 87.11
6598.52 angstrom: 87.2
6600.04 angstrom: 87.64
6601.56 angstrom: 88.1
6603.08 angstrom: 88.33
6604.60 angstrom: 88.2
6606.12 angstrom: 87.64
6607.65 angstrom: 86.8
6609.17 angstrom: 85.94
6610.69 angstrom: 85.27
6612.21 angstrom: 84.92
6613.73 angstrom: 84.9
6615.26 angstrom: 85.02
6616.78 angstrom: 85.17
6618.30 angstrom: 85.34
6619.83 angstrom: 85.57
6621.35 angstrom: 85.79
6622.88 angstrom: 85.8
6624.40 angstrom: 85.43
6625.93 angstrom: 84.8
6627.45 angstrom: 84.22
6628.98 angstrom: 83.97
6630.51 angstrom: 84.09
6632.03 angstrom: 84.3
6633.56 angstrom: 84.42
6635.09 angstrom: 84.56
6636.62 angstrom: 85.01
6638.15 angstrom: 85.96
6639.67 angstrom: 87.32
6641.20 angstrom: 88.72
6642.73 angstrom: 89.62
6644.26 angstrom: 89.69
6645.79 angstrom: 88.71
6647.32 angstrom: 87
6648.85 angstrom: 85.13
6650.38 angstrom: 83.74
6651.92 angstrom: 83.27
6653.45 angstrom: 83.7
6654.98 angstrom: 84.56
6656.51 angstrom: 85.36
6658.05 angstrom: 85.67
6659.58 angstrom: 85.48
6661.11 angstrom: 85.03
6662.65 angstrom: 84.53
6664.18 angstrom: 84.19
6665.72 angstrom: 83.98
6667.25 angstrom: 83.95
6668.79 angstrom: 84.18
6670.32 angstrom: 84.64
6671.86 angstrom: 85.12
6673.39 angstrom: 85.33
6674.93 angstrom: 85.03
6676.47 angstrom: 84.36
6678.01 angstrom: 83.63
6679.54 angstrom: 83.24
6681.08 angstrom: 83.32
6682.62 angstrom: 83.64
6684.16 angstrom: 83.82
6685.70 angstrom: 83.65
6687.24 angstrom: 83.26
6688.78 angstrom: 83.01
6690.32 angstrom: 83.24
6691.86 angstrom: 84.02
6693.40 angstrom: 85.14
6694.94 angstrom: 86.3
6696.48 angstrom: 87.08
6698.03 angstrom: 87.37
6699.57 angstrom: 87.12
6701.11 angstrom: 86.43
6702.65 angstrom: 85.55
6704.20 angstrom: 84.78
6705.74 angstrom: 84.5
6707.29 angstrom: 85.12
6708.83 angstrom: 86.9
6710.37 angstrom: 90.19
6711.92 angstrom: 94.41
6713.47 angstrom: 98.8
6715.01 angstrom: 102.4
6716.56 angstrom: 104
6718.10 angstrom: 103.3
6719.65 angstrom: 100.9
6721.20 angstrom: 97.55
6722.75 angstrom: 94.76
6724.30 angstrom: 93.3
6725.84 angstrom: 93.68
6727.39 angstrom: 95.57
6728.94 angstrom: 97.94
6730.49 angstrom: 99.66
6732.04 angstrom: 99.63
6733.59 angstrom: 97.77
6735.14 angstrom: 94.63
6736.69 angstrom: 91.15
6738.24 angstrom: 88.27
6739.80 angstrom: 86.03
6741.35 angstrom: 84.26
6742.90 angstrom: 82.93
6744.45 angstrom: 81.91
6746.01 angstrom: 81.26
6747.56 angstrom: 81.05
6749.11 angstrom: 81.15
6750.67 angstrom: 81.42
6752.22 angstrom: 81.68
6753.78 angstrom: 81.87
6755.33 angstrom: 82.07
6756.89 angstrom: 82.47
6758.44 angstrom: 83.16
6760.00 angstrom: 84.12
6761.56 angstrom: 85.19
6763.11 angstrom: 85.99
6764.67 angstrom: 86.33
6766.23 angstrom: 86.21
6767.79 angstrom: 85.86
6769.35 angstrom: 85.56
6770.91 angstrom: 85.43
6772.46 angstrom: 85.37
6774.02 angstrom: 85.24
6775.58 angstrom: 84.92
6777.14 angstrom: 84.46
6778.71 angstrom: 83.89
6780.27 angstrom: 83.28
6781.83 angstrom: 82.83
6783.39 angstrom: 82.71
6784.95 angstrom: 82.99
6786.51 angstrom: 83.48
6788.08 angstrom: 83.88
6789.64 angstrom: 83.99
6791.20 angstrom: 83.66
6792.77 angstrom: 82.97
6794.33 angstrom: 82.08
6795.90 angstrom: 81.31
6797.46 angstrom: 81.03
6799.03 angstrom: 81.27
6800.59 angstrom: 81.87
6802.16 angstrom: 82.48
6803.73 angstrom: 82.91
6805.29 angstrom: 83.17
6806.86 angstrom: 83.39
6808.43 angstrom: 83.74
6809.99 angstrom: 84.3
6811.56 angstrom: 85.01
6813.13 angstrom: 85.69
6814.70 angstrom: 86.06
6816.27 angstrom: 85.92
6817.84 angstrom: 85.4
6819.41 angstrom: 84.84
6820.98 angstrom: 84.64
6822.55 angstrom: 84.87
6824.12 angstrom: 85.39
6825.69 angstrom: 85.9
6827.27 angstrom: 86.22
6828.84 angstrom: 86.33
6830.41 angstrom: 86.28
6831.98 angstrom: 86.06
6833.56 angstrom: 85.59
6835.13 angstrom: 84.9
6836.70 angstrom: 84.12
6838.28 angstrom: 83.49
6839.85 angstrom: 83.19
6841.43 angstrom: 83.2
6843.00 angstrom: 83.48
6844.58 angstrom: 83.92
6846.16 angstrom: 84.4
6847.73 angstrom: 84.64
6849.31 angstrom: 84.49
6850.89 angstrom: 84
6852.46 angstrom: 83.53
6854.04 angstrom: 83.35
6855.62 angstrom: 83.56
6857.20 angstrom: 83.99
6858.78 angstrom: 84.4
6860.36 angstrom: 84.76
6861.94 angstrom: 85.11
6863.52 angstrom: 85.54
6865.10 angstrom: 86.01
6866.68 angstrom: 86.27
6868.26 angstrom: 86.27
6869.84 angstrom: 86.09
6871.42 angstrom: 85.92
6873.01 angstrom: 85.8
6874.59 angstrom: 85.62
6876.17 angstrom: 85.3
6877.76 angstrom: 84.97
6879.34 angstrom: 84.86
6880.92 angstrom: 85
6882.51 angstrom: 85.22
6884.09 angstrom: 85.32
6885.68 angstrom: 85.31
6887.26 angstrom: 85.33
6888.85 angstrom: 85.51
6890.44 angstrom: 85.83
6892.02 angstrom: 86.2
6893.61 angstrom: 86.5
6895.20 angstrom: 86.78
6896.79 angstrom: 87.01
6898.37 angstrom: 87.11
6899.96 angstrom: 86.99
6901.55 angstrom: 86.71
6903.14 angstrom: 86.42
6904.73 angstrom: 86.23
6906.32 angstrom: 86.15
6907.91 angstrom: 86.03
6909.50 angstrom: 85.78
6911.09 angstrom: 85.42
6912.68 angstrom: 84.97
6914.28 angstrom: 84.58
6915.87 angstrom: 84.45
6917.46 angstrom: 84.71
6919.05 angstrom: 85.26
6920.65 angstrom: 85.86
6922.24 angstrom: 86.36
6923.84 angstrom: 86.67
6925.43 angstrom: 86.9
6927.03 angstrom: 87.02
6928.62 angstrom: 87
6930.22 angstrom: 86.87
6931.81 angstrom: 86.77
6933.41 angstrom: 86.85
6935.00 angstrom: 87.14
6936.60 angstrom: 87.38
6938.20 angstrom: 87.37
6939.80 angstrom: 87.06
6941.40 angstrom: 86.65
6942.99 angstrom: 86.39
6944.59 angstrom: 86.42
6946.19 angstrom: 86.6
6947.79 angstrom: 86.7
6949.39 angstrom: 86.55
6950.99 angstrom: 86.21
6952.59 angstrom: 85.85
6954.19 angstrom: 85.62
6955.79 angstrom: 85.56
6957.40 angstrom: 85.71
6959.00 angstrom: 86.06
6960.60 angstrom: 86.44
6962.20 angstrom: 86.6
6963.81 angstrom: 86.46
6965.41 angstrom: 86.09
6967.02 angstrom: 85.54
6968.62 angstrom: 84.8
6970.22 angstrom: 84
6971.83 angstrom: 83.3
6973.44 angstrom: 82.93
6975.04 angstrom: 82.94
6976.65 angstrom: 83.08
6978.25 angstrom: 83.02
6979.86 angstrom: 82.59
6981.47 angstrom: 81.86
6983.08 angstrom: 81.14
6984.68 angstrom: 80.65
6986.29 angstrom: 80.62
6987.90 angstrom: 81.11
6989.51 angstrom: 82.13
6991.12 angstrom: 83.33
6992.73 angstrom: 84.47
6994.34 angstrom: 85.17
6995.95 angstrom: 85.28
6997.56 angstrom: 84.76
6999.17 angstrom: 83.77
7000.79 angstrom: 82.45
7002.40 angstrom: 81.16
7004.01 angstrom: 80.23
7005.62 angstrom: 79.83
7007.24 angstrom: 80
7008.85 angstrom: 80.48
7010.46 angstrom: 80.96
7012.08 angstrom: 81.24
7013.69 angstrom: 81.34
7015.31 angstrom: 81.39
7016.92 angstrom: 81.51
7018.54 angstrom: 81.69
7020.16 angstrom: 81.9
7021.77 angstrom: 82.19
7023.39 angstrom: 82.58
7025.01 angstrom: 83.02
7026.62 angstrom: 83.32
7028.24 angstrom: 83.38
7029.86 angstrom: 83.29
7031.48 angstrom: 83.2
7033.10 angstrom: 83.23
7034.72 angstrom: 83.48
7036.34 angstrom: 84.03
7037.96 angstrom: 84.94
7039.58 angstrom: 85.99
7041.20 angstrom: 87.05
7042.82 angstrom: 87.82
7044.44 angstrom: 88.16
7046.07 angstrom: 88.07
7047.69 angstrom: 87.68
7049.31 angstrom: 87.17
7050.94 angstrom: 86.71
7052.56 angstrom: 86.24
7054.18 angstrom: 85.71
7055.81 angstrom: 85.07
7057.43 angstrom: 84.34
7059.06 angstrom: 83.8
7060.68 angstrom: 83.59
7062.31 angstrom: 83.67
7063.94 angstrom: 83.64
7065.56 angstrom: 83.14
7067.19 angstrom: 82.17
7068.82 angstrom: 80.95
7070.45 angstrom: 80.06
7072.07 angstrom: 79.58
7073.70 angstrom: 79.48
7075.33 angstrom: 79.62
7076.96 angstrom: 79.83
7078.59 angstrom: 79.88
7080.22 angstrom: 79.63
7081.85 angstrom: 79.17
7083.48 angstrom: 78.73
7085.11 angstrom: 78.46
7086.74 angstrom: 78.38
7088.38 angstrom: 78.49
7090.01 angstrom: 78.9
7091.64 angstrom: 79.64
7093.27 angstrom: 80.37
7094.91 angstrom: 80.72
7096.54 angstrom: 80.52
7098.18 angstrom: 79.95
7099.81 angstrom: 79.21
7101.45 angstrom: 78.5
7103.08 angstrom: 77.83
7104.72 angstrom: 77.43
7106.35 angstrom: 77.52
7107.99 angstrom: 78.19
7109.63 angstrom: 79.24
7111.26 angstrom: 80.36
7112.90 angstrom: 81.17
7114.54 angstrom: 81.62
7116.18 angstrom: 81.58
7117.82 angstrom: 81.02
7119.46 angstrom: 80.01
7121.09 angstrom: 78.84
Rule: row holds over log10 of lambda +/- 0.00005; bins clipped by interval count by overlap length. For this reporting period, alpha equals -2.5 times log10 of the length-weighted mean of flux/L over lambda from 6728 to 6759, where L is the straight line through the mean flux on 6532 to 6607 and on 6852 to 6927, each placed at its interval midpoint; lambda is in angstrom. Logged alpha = 0.18 mag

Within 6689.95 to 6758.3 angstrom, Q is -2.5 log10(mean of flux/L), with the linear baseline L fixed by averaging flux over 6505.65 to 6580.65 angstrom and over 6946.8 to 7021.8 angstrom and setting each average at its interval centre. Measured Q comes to 0.14 mag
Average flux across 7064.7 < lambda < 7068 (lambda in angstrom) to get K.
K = 82.8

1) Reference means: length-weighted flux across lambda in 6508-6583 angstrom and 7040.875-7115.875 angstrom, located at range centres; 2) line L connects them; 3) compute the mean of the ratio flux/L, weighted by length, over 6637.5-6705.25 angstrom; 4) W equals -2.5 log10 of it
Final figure 0.26 mag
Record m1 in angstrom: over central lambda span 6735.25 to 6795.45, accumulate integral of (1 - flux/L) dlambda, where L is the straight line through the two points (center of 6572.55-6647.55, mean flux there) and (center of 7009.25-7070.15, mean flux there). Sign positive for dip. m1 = 5.1 angstrom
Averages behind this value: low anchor 96.5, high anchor 83.9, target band 84.1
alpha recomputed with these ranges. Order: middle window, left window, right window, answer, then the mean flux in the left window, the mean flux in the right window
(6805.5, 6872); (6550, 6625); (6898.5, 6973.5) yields 0.13 mag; 119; 86.1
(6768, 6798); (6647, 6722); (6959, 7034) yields 0.03 mag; 87.1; 82.9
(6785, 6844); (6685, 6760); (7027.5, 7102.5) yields 0.04 mag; 89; 82.5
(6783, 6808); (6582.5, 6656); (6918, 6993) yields 0.07 mag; 92.1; 85.1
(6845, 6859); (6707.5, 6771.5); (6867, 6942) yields 0.04 mag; 89.7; 86.1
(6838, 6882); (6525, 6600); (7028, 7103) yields 0.16 mag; 122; 82.5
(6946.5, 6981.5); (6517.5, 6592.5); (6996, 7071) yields 0.05 mag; 122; 83.5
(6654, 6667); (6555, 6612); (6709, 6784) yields 0.28 mag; 128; 88.9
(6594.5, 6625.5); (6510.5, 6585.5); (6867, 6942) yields 0.29 mag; 118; 86.1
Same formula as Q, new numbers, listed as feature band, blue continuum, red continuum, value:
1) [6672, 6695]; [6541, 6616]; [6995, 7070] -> 0.32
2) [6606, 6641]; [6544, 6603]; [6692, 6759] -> 0.34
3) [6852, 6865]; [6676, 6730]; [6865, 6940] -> 0.03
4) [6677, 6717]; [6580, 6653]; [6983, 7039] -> 0.06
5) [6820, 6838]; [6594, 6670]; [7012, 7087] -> -0.01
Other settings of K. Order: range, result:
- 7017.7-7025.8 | 82.2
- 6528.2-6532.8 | 86.6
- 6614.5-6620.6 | 85.4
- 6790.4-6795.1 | 82.9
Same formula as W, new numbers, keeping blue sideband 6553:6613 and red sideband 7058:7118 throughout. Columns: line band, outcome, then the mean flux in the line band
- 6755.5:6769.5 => 0.28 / 84.8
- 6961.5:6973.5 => 0.08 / 85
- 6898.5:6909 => 0.13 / 86.4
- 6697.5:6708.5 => 0.32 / 85.9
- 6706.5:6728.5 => 0.19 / 95.8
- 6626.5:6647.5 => 0.37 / 86.2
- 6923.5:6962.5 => 0.08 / 86.6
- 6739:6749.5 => 0.33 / 82.7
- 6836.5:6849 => 0.22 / 83.8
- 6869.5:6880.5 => 0.17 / 85.5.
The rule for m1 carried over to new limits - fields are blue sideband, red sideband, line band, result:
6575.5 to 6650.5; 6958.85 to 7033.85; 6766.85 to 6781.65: 0.9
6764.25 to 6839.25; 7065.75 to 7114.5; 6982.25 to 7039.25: -1.1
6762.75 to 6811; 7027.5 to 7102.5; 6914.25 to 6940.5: -1.0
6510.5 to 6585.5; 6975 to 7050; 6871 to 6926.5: 3.6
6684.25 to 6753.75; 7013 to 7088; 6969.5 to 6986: 0.4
